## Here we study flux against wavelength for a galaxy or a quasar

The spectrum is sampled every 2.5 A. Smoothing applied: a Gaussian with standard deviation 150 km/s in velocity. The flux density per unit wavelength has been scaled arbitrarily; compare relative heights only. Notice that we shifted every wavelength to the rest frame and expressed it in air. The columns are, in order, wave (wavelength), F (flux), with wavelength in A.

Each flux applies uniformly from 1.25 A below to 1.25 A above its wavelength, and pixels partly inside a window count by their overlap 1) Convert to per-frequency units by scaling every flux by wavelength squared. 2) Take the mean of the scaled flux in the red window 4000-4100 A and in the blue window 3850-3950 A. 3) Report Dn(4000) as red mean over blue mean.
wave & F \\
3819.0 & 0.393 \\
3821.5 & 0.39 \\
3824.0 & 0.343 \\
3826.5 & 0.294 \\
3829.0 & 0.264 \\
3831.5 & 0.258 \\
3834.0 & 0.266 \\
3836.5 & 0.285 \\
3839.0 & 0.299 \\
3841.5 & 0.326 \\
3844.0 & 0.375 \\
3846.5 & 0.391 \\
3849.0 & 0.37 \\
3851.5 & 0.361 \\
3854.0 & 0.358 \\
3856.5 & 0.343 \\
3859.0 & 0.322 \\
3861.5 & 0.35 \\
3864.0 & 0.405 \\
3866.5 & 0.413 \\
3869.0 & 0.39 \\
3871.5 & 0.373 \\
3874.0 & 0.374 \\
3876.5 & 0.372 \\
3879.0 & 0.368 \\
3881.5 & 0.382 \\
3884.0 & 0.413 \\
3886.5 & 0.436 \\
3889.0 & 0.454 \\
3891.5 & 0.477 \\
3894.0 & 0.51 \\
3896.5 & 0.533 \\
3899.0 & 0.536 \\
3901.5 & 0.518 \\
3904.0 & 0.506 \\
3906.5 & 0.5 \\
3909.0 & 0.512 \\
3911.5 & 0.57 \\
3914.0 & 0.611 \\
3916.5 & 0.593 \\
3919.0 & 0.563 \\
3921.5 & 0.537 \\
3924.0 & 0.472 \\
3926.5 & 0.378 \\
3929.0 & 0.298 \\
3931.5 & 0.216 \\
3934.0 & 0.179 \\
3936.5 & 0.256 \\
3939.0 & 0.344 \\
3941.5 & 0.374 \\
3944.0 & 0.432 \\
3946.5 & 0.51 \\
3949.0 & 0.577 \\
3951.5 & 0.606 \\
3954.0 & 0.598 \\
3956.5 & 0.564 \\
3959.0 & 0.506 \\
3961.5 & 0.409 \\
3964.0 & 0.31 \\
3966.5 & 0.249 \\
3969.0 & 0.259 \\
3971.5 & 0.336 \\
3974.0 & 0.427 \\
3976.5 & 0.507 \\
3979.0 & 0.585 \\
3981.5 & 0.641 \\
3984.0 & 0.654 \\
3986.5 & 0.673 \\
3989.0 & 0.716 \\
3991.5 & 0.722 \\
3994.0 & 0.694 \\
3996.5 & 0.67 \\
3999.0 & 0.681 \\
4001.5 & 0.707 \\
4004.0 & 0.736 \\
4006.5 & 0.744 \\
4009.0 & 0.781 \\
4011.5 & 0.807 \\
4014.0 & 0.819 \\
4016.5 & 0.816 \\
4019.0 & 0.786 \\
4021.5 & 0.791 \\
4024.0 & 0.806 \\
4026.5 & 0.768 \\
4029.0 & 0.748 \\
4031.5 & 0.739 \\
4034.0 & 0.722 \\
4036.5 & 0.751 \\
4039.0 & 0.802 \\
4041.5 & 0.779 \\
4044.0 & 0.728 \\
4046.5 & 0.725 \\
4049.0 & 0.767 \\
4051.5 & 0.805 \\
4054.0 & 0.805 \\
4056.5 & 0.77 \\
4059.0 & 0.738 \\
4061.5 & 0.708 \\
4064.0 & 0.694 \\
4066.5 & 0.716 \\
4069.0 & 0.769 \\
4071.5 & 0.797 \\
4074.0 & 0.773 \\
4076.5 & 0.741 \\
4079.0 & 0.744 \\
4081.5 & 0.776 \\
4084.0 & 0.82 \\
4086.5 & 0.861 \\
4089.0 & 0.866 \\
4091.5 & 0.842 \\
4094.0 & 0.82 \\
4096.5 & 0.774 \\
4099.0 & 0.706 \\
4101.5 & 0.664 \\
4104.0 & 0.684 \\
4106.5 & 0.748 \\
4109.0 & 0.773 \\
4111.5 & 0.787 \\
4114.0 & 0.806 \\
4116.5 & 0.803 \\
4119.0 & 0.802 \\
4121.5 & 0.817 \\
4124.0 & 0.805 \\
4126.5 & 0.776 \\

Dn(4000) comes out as 1.9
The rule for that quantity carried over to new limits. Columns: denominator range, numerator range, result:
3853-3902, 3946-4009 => 1.44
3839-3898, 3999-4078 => 2.10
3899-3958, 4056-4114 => 1.77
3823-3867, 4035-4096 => 2.60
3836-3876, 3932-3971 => 1.18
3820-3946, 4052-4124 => 2.15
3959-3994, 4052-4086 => 1.57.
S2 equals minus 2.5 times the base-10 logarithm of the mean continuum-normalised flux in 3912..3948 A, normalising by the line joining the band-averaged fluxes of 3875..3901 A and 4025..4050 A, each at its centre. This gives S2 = 0.263 mag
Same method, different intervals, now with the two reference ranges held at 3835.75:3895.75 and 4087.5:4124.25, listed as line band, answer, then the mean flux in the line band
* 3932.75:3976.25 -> 0.28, 0.41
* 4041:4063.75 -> -0.10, 0.755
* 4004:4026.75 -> -0.24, 0.789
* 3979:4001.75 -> -0.15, 0.678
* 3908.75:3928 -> -0.13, 0.527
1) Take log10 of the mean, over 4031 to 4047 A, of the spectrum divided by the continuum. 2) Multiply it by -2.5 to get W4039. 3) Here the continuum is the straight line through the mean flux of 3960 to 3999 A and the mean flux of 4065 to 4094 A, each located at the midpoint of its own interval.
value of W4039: -0.10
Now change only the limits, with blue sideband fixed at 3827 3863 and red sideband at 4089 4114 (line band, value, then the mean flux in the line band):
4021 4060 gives -0.16 mag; 0.765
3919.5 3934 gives 0.24 mag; 0.372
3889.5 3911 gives -0.21 mag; 0.512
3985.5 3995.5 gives -0.22 mag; 0.701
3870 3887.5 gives -0.01 mag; 0.388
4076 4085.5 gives -0.07 mag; 0.775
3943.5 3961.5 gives -0.06 mag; 0.537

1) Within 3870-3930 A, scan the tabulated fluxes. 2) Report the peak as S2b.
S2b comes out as 0.611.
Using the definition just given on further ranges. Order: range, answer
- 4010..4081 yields 0.819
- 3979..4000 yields 0.722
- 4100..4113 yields 0.787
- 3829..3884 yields 0.413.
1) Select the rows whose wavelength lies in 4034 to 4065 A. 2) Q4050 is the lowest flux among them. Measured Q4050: 0.694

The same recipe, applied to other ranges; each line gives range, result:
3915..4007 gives 0.179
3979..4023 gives 0.585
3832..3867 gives 0.266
